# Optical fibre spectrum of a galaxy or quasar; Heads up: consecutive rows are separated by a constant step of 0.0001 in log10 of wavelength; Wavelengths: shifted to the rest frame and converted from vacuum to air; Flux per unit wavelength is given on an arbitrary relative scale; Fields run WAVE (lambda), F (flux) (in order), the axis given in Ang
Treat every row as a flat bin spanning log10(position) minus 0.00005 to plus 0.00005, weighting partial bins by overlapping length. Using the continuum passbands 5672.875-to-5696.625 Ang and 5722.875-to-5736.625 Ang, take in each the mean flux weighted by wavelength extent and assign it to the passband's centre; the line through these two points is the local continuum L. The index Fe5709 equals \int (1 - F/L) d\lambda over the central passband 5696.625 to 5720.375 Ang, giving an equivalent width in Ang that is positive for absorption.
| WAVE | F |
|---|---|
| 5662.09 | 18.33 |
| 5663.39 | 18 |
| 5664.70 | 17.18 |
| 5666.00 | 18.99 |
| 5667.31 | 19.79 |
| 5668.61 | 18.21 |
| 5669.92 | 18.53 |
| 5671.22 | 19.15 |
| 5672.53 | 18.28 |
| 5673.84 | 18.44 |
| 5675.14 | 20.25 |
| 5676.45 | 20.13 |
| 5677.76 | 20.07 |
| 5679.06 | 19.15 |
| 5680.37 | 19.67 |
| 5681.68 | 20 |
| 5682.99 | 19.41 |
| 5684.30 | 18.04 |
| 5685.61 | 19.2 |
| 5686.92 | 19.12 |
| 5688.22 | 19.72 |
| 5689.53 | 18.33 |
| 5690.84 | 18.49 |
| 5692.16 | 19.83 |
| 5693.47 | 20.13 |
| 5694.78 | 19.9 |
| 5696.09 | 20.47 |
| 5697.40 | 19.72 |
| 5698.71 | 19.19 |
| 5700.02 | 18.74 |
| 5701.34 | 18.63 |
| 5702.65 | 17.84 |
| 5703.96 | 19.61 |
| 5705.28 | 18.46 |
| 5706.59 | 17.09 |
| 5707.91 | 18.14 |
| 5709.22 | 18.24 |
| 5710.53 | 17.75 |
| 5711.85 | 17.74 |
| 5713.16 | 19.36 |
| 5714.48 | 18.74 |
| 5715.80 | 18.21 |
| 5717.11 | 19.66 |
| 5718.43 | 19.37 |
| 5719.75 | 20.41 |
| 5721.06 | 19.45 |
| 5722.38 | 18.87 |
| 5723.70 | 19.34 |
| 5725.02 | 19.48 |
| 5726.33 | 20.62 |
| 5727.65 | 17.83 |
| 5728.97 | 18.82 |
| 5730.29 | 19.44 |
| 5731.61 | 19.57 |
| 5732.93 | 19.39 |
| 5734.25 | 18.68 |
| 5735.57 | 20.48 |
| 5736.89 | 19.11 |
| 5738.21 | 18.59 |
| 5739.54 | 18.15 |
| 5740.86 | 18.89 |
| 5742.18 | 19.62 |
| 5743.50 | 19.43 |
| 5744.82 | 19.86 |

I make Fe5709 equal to 0.8 Ang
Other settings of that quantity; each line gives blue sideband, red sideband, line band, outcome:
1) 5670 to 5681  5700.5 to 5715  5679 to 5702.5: -0.5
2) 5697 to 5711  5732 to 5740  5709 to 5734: -0.3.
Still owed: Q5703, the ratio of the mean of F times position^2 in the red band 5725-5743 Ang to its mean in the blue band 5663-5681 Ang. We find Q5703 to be 1.03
